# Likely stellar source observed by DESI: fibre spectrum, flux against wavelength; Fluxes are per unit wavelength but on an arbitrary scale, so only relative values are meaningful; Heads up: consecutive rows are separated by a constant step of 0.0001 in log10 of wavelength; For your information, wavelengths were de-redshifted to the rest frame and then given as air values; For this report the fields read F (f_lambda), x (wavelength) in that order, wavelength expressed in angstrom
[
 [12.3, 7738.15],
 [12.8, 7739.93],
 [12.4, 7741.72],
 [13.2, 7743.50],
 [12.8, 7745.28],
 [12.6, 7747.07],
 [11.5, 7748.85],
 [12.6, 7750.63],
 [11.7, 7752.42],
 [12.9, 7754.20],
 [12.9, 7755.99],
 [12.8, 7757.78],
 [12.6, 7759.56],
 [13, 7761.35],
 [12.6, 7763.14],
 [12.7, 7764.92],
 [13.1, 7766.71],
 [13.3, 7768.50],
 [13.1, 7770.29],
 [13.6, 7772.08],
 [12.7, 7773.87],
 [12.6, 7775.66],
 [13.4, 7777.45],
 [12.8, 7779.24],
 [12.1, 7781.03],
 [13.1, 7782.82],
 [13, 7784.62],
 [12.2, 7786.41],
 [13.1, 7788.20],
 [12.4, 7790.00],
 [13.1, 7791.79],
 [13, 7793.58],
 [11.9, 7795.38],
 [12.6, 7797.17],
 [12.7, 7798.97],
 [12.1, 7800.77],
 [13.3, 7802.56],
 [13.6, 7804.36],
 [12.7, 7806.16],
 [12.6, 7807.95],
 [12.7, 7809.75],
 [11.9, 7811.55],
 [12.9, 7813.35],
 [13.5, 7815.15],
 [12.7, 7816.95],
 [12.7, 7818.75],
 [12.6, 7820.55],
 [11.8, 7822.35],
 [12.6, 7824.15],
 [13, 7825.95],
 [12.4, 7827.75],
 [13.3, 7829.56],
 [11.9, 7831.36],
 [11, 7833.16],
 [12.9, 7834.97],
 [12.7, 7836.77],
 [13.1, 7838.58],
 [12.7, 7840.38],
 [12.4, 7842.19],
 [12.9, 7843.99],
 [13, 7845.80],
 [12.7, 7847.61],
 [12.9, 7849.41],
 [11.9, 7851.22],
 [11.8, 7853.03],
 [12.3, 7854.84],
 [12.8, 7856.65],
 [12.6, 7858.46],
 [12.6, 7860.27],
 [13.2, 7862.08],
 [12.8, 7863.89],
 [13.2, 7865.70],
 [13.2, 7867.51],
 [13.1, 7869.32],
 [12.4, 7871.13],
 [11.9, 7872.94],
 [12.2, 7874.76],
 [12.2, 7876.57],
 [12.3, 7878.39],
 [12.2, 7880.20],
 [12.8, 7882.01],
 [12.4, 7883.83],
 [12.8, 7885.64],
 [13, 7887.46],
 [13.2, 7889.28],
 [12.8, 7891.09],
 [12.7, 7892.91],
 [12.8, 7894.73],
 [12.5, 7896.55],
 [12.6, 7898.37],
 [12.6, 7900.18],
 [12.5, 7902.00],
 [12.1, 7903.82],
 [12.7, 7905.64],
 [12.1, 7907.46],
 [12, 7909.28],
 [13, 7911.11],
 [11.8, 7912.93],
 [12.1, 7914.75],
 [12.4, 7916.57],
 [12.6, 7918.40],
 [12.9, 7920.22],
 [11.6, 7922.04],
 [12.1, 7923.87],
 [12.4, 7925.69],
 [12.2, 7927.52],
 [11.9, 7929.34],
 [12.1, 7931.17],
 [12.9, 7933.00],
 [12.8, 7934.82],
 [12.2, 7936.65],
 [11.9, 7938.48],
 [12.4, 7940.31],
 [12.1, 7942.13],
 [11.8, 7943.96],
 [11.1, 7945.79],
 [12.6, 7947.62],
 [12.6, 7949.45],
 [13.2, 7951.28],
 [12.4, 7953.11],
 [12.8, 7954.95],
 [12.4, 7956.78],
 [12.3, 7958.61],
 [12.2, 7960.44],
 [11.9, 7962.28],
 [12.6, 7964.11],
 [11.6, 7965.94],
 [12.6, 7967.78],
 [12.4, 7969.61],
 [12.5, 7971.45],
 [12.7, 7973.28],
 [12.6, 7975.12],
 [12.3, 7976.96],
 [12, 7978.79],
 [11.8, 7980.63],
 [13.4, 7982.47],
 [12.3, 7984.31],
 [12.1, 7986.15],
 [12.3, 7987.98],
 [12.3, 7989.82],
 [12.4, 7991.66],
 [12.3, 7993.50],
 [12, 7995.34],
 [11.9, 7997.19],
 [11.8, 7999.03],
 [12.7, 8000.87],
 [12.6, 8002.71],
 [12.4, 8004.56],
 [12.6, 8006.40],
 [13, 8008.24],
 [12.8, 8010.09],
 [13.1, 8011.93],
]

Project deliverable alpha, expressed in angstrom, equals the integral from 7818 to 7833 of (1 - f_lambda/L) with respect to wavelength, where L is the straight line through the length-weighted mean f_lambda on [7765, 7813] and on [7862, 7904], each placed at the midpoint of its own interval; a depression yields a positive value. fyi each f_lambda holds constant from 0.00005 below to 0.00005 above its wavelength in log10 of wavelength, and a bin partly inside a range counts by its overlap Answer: 0.3 angstrom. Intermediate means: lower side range 12.8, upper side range 12.6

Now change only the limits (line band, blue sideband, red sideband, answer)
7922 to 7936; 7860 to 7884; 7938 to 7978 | 0.1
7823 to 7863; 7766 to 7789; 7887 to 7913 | 0.5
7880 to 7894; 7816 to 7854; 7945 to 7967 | -0.4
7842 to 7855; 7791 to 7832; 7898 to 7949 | 0.0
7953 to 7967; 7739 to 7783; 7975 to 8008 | 0.1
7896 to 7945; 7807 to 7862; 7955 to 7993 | 0.5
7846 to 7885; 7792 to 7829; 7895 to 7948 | -0.2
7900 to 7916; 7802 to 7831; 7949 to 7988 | 0.3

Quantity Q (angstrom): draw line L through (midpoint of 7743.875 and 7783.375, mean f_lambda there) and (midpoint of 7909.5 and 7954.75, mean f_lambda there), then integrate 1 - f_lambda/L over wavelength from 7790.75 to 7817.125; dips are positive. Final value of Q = -0.2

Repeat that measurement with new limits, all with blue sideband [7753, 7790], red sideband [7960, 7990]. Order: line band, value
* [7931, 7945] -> 0.17 angstrom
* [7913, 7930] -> 0.33 angstrom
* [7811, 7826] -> 0.13 angstrom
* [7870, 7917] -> 0.28 angstrom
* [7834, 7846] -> -0.11 angstrom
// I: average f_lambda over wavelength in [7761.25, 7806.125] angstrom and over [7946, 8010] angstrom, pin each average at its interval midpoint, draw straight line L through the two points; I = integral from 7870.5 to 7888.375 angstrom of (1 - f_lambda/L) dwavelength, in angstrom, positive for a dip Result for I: 0.3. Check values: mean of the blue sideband 12.8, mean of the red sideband 12.4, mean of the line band 12.4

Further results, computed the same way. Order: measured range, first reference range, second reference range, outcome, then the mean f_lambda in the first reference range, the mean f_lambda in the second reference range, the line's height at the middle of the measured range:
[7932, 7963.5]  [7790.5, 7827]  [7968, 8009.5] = 0.3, 12.7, 12.4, 12.5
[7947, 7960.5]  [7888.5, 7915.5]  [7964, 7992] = -0.2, 12.5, 12.4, 12.4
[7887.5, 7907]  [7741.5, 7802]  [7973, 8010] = -0.2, 12.7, 12.4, 12.5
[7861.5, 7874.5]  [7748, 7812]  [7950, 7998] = -0.2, 12.7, 12.4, 12.6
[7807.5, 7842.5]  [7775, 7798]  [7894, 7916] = 0.1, 12.7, 12.4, 12.6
